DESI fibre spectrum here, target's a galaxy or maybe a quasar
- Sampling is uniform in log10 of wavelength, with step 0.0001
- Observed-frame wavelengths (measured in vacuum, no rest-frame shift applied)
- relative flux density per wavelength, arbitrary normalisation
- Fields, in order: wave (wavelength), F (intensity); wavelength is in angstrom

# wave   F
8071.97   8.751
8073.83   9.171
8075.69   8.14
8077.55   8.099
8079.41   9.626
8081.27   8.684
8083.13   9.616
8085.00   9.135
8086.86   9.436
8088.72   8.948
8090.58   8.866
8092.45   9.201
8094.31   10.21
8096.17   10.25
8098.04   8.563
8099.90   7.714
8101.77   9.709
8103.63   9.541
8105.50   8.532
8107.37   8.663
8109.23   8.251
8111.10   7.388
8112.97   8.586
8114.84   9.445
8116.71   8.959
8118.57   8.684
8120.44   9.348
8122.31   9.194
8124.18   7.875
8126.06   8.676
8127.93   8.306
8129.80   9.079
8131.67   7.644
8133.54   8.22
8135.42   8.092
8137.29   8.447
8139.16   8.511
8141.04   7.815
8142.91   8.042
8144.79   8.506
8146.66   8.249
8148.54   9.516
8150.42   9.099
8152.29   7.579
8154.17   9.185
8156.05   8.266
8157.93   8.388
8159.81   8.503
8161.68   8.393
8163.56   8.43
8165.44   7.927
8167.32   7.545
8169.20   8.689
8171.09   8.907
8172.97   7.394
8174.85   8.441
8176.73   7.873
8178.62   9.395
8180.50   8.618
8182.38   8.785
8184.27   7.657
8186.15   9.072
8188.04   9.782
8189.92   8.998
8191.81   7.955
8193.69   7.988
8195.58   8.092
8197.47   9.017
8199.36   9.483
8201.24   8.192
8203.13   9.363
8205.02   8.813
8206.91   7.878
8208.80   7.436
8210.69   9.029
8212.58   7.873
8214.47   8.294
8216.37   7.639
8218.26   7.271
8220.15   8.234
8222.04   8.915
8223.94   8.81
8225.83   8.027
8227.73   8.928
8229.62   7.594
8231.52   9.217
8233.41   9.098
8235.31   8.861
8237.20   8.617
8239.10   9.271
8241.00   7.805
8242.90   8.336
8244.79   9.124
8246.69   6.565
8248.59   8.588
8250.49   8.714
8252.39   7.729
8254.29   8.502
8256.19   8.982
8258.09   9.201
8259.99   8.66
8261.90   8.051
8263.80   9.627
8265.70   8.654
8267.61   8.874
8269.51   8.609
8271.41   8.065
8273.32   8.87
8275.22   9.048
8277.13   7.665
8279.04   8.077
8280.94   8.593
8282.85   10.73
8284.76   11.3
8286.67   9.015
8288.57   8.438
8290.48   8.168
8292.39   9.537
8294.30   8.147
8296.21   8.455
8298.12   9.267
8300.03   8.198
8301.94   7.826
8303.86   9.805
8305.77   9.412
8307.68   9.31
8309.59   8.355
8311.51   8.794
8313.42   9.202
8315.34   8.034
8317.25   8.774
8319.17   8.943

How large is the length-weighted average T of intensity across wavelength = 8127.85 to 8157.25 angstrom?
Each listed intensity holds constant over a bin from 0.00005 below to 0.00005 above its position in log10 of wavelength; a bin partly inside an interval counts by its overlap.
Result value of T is 8.41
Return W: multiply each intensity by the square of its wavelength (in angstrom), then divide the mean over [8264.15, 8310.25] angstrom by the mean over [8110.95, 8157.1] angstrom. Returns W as 1.08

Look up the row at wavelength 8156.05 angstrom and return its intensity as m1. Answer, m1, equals 8.266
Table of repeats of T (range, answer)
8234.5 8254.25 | 8.37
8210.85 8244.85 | 8.44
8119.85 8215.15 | 8.47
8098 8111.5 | 8.59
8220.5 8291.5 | 8.68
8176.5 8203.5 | 8.69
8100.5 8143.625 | 8.56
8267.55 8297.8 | 8.86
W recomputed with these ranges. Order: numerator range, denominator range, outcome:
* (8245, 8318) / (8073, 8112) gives 1.02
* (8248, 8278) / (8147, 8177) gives 1.05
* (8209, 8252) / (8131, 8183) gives 1.02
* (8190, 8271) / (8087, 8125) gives 0.98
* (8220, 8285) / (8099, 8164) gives 1.04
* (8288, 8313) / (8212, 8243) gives 1.06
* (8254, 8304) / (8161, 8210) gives 1.06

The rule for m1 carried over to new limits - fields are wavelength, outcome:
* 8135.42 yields 8.092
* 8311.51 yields 8.794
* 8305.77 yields 9.412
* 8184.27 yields 7.657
